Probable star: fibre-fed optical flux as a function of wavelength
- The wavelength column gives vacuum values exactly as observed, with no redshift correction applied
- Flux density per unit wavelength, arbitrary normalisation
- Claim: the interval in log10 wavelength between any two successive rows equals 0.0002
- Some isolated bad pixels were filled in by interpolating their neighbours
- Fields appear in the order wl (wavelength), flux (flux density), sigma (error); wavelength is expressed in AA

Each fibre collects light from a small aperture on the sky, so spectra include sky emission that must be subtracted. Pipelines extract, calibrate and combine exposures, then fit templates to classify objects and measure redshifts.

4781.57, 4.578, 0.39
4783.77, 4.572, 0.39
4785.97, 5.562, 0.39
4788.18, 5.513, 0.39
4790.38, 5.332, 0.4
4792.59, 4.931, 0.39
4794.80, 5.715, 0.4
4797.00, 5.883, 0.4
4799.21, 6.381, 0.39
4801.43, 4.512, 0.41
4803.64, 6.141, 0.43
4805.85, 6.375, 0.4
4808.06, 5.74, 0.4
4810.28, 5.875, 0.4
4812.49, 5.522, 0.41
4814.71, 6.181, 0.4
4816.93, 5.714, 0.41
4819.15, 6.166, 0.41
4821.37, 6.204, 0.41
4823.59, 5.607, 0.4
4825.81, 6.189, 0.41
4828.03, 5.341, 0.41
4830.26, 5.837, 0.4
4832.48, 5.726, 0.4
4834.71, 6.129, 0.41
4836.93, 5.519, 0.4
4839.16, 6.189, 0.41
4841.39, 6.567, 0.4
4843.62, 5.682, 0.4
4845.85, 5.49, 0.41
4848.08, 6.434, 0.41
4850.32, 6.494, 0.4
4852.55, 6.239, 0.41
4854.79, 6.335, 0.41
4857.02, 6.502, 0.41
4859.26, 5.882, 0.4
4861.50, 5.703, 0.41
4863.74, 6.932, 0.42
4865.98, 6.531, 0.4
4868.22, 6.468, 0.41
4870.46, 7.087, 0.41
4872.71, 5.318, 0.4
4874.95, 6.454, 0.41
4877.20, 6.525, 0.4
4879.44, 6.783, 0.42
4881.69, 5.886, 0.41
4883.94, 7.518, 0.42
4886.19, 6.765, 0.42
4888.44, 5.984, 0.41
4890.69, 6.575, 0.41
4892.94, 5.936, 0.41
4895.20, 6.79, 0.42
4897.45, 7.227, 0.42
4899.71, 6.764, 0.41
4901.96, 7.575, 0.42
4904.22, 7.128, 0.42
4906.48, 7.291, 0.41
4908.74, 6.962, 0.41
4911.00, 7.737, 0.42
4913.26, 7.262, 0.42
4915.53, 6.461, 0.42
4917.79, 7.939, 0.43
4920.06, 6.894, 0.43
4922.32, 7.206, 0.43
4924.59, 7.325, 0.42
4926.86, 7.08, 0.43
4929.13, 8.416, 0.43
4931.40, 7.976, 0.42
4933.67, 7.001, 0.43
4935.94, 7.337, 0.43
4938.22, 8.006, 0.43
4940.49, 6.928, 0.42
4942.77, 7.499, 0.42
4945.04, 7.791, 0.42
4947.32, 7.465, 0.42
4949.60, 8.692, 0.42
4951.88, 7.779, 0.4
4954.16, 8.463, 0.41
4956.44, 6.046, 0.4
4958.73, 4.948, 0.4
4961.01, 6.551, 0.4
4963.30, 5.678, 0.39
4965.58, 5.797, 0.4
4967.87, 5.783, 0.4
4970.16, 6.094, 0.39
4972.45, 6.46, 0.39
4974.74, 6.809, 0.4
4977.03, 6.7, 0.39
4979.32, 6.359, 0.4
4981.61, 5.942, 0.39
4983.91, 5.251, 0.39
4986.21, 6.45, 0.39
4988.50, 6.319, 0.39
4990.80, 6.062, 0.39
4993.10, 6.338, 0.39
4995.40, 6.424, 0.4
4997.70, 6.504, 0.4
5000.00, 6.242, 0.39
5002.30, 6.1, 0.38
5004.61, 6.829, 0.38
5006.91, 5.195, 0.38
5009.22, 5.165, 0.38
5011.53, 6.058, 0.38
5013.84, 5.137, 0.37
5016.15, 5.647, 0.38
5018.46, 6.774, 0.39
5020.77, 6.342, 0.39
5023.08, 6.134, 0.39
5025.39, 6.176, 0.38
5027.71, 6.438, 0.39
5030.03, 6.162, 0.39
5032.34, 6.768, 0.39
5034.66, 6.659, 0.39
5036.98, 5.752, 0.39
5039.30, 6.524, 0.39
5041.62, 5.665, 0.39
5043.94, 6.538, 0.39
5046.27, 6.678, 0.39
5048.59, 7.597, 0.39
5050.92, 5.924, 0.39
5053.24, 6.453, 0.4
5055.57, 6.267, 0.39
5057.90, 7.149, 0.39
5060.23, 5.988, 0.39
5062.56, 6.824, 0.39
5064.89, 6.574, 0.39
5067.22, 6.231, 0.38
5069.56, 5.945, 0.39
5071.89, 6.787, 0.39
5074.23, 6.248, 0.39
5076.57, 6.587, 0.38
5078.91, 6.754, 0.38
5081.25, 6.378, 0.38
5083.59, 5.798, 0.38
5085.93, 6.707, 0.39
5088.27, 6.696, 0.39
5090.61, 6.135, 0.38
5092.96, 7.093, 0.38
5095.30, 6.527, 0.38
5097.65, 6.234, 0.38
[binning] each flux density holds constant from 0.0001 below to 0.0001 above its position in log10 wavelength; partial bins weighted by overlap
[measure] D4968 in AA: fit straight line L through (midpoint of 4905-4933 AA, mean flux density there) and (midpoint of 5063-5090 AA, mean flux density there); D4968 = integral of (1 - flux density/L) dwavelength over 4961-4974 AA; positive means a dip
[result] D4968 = 1.9 AA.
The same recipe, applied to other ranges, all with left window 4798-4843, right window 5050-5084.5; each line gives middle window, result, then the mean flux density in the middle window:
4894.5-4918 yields -4.3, 7.17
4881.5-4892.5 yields -1.0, 6.57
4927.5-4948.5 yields -5.0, 7.59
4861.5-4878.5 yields -1.2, 6.43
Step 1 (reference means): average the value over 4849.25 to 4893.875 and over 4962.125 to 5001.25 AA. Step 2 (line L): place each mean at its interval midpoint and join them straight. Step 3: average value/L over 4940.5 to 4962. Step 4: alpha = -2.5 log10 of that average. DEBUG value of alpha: -0.16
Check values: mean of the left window 6.4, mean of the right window 6.19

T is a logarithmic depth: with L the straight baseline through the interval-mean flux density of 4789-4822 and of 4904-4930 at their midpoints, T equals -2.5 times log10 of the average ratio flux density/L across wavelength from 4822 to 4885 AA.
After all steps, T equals 0.04 mag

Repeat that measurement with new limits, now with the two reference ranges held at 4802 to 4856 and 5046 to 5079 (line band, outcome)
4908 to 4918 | -0.17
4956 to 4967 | 0.09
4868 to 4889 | -0.07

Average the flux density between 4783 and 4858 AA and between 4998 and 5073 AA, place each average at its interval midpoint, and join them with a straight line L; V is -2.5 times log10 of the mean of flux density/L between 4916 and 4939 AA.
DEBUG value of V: -0.228 mag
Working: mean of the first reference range 5.85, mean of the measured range 7.48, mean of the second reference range 6.28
